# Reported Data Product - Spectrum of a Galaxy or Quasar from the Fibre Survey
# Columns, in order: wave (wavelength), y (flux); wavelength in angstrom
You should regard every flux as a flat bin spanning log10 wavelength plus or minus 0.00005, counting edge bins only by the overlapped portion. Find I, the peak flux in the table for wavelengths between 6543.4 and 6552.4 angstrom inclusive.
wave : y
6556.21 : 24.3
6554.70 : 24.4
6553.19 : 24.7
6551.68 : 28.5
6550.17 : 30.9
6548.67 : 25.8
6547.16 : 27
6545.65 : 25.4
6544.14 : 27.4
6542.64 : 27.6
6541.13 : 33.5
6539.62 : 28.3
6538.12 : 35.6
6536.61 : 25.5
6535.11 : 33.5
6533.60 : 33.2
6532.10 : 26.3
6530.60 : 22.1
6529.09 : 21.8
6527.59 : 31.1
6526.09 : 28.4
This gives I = 30.9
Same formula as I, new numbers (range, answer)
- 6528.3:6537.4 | 33.5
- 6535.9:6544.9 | 35.6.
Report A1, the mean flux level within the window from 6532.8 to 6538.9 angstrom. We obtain 31.9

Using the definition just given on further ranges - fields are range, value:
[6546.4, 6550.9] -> 27.9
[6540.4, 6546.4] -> 28.5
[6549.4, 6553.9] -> 28.1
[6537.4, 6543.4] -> 31.2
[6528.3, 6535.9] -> 27.4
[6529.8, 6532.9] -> 24.3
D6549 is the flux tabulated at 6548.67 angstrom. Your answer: 25.8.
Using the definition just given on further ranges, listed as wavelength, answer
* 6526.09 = 28.4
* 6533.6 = 33.2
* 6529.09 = 21.8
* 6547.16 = 27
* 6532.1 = 26.3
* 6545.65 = 25.4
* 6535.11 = 33.5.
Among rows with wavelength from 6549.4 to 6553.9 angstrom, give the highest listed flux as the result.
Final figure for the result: 30.9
